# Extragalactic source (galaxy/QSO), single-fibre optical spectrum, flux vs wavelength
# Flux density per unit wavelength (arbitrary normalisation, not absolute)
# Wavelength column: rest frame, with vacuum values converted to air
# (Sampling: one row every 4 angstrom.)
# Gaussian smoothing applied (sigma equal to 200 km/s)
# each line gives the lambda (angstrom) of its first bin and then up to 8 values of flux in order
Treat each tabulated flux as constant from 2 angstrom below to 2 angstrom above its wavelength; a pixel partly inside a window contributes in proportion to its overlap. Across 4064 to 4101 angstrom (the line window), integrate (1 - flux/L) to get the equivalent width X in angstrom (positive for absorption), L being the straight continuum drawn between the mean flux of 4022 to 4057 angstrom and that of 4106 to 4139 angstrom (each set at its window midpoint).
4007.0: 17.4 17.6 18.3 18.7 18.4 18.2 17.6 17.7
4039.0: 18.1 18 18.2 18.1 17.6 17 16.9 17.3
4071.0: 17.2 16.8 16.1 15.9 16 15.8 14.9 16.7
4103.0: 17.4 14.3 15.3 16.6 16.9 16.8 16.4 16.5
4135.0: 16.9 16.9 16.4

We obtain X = 1.7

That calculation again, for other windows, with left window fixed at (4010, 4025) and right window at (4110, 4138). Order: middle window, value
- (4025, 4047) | 0.1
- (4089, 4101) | 0.9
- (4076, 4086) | 0.7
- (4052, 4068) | 0.3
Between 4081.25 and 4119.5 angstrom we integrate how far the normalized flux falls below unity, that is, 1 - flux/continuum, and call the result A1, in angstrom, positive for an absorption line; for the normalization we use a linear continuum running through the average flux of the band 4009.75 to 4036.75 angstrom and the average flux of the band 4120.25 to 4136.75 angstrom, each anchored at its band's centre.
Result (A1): 2.5 angstrom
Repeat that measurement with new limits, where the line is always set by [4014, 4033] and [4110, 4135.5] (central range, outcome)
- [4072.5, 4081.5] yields 0.4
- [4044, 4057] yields -0.1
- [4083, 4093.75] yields 0.8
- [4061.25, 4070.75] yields 0.2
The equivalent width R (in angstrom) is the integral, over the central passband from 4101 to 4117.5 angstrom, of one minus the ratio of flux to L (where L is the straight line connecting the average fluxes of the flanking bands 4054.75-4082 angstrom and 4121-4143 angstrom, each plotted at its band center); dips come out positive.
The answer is 0.8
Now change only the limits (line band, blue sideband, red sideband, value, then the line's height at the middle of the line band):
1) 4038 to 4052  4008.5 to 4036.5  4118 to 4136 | -0.3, 17.8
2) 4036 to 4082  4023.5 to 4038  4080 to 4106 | -0.8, 17.1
